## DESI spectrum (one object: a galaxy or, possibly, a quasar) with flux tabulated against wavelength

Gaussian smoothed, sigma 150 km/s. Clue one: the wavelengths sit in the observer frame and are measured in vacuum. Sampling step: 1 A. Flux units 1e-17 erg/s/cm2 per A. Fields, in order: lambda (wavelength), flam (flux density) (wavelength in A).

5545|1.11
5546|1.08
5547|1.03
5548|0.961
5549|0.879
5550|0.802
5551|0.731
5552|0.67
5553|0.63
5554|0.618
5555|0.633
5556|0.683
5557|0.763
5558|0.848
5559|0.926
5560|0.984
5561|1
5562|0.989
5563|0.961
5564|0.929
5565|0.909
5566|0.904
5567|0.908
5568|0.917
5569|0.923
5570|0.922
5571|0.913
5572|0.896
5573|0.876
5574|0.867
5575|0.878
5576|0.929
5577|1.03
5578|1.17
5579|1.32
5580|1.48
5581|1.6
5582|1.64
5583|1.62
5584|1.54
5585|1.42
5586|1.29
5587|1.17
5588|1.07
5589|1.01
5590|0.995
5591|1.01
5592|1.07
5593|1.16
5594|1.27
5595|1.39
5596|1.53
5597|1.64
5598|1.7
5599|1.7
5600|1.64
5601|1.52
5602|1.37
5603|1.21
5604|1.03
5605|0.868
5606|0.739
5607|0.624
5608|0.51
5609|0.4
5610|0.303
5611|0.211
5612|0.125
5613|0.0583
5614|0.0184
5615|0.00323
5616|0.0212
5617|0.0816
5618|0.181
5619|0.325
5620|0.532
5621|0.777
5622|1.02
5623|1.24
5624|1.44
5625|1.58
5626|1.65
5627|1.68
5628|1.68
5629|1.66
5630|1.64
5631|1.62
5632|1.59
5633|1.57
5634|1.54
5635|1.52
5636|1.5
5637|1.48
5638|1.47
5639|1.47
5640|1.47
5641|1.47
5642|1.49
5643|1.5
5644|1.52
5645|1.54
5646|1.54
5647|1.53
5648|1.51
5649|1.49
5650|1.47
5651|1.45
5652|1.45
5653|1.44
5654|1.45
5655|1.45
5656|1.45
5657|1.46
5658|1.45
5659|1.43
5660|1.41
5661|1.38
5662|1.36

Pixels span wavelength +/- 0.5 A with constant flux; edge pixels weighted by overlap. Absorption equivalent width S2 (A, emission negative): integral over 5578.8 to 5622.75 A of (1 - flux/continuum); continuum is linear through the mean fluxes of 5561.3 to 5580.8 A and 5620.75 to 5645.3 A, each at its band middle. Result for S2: 8.35 A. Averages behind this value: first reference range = 0.995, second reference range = 1.49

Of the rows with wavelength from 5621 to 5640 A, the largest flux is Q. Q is 1.68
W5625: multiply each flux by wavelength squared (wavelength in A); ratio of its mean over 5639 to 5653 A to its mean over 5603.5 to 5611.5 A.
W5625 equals 2.58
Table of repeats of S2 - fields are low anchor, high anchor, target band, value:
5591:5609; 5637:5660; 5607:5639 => 9.6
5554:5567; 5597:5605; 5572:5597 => -0.5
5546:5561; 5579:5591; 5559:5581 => 1.7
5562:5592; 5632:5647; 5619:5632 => 0.7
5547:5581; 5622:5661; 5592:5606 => -2.1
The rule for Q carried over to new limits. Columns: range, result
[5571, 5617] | 1.7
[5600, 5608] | 1.64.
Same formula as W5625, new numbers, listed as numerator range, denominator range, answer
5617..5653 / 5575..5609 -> 1.13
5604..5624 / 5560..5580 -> 0.48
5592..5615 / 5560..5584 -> 0.88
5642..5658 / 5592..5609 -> 1.24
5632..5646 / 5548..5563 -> 1.92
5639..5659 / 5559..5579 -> 1.60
